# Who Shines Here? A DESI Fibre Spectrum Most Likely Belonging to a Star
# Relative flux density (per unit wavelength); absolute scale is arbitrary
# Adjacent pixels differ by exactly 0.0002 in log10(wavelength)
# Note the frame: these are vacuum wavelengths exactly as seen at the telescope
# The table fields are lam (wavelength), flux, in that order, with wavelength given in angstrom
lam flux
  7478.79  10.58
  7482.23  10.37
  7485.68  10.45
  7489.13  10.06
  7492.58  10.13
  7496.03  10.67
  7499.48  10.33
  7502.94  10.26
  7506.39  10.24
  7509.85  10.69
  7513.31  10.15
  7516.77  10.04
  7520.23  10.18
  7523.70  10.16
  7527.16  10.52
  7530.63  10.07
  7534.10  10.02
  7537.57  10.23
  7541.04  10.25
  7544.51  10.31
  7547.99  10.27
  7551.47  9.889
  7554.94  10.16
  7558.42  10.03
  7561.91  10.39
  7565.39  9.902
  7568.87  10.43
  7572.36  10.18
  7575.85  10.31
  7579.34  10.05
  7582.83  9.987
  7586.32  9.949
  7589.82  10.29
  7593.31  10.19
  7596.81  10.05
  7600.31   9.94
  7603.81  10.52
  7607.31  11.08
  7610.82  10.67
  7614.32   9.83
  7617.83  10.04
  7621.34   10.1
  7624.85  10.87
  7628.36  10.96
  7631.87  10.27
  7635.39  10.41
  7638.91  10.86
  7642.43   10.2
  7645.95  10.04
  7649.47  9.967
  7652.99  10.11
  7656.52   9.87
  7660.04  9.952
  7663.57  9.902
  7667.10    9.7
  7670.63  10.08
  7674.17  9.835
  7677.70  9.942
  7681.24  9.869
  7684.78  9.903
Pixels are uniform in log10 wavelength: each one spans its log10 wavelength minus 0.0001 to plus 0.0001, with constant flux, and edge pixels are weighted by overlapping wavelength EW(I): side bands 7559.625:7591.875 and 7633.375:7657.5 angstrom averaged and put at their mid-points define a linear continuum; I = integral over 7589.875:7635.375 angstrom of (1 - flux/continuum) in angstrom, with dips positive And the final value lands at -0.8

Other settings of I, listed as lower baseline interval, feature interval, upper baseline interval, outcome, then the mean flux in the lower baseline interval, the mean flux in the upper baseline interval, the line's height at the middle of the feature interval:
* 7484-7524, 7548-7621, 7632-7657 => 0.4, 10.3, 10.2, 10.3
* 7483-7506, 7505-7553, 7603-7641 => 0.7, 10.3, 10.5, 10.4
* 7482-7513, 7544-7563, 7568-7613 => 0.3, 10.3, 10.3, 10.3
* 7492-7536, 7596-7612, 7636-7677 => -0.5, 10.3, 10.1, 10.1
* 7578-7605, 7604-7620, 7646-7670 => -0.6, 10.1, 9.94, 10.1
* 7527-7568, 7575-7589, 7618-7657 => 0.2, 10.2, 10.3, 10.2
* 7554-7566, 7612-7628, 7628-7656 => -0.1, 10.1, 10.3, 10.3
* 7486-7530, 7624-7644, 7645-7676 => -1.2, 10.3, 9.94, 10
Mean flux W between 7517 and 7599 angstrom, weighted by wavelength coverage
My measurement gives 10.2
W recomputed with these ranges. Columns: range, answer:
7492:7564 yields 10.2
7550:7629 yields 10.2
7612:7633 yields 10.4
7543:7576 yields 10.2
